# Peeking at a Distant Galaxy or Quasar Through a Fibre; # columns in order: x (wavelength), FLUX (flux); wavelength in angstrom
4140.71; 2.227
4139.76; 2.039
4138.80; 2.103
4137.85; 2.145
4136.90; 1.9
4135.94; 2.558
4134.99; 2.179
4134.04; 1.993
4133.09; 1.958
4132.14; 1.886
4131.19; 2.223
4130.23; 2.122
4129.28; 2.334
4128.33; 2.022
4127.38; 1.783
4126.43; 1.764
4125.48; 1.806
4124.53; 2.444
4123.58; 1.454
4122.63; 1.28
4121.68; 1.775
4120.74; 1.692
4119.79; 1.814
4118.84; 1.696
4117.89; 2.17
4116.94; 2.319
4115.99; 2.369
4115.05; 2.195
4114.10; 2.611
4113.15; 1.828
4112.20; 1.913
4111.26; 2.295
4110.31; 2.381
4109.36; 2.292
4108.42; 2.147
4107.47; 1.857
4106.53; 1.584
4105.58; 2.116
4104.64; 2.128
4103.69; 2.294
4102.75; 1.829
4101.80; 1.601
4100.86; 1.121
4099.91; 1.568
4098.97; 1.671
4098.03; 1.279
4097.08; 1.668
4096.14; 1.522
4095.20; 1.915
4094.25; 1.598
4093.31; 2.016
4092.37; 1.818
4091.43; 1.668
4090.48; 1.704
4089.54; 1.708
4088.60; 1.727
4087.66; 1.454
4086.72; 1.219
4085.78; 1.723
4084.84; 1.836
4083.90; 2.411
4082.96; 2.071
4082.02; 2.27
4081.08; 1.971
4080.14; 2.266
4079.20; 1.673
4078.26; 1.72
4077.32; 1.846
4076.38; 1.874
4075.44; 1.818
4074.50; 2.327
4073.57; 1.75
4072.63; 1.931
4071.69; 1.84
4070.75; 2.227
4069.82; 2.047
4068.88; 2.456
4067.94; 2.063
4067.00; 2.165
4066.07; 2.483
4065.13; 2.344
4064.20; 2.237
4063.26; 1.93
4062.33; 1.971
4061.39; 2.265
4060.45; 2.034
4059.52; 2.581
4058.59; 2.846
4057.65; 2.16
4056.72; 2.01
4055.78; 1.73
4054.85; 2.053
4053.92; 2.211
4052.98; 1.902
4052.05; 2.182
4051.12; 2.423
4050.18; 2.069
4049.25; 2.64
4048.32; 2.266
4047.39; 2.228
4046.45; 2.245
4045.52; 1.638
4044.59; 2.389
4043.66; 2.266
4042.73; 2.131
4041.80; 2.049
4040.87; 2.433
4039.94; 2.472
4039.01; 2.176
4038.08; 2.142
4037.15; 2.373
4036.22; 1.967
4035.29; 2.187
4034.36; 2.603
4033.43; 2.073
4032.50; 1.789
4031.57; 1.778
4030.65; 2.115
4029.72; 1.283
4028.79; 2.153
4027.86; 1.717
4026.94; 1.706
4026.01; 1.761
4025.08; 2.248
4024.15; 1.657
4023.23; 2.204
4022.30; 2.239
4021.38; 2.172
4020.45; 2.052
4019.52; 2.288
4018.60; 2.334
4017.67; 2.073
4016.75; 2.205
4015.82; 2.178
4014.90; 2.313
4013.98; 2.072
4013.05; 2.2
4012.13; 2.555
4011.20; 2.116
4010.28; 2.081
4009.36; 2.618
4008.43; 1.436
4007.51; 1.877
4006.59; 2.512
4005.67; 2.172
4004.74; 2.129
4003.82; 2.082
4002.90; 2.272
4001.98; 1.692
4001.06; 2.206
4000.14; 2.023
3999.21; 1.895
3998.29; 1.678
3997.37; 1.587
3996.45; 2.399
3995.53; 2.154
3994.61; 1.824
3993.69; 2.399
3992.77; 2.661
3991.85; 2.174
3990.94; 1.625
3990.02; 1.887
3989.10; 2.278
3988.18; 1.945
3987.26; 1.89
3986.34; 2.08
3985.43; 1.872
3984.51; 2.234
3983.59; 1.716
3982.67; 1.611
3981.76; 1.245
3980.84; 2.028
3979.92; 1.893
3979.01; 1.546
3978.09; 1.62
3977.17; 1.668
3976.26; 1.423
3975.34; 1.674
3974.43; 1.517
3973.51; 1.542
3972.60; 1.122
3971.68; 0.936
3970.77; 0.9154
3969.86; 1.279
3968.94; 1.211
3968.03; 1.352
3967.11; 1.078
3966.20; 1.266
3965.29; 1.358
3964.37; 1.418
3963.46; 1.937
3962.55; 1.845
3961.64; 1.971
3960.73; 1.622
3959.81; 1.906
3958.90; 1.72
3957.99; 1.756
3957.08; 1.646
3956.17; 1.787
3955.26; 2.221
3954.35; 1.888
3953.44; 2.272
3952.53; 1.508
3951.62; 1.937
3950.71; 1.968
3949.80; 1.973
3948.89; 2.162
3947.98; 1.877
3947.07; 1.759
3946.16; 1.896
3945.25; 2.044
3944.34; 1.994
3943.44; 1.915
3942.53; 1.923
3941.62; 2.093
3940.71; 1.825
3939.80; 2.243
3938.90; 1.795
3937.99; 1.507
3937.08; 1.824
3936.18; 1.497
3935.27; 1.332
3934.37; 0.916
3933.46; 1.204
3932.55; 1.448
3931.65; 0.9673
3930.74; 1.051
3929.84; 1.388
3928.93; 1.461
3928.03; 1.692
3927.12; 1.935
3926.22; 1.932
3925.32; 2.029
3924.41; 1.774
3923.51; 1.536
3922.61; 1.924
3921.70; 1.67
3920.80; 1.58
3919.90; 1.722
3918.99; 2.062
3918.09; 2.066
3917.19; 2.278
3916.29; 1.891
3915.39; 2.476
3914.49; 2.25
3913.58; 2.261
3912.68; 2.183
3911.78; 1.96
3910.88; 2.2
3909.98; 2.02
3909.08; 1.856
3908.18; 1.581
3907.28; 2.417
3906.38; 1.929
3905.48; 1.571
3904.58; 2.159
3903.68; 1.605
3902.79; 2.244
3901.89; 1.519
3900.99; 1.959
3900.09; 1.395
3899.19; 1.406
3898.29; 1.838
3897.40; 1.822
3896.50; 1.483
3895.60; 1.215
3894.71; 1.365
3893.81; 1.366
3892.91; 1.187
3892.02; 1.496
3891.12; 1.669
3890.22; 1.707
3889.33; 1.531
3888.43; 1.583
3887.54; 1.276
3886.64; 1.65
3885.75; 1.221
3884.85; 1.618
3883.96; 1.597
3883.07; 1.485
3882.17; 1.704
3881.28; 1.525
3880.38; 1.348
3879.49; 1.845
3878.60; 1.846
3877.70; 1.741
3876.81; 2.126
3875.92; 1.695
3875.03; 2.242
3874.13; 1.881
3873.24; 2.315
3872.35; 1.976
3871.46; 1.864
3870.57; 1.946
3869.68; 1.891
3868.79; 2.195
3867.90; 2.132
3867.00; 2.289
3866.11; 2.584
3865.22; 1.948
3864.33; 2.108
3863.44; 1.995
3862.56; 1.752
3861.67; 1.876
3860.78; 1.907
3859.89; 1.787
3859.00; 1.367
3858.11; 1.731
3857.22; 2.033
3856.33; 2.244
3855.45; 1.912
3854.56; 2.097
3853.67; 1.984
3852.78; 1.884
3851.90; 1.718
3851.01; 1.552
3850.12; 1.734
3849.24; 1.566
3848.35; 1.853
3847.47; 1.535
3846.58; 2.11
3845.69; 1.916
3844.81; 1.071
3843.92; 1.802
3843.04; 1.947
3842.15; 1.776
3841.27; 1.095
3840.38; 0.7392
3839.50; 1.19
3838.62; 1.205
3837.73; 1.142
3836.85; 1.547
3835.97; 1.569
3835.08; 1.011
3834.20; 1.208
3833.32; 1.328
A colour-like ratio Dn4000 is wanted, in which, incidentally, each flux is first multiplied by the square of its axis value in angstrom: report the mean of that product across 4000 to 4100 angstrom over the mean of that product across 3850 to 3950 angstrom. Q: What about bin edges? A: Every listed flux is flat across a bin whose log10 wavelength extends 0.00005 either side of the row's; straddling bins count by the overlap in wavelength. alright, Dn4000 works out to 1.23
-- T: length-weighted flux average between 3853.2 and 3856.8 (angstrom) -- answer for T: 2.06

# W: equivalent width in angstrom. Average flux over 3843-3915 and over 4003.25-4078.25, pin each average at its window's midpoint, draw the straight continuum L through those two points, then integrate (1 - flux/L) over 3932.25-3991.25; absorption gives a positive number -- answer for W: 8.03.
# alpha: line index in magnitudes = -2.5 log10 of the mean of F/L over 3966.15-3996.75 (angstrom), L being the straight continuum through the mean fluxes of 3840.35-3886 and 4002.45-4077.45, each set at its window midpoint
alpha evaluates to 0.186 mag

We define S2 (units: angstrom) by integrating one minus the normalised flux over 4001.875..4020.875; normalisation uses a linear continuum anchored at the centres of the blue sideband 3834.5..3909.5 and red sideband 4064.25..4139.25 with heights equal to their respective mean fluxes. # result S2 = -3.13 angstrom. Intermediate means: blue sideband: 1.72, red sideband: 1.95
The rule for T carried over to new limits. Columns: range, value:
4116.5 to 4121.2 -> 1.93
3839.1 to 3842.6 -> 1.2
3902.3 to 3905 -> 2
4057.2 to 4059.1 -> 2.51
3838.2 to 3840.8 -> 1.05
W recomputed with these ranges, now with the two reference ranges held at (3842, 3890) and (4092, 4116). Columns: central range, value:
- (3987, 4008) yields -2.2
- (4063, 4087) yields -1.7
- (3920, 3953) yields 2.4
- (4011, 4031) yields -2.1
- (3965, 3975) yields 3.3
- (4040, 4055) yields -2.6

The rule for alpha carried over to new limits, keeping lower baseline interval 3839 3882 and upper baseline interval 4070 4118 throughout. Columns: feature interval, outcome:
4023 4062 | -0.13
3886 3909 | 0.12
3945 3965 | 0.00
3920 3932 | 0.14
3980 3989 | 0.00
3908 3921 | -0.11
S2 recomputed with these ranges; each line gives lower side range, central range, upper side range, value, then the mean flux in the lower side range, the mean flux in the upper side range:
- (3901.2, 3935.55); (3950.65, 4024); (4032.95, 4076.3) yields 4.3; 1.79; 2.18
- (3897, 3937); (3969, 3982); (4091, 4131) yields 2.6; 1.77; 1.9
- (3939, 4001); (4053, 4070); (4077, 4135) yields -3.0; 1.79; 1.9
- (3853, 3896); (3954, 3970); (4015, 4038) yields 2.6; 1.79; 2.05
